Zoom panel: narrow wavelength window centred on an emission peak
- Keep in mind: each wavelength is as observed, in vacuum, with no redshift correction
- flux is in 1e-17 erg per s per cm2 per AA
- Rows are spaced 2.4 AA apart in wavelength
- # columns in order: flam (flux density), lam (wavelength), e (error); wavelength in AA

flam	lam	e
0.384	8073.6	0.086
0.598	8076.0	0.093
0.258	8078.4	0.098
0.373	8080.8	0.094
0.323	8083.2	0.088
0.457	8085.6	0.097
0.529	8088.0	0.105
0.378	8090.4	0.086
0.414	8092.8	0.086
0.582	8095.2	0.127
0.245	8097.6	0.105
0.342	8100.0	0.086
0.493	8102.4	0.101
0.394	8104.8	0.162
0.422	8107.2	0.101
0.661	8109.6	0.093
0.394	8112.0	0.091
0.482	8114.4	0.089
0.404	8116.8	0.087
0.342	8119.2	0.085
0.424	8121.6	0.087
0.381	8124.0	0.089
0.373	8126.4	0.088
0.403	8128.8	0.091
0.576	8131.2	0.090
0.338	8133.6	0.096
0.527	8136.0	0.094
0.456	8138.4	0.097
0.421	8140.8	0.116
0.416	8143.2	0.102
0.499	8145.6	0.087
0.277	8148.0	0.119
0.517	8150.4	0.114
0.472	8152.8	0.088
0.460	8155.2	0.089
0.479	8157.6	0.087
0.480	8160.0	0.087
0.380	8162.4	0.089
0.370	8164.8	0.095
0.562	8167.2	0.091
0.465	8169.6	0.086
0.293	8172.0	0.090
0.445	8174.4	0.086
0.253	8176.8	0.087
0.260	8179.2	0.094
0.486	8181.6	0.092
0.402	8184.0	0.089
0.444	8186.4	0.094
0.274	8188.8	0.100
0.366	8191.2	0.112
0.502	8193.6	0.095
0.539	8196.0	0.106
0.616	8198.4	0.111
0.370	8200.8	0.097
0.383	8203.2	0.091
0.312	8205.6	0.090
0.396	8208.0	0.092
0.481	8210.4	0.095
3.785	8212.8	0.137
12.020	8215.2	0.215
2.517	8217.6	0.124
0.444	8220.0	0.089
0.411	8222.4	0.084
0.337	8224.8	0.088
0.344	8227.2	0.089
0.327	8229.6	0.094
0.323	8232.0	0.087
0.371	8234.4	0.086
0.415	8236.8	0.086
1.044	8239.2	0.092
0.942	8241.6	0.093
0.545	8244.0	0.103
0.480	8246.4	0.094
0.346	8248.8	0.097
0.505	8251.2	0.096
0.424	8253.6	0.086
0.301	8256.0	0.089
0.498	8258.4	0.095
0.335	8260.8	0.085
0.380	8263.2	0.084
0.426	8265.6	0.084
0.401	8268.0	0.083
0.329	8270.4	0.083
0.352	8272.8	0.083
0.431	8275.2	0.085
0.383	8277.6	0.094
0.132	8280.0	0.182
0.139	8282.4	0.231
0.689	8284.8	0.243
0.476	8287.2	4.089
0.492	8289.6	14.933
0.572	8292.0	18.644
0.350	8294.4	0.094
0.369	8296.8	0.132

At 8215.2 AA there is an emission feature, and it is H-alpha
